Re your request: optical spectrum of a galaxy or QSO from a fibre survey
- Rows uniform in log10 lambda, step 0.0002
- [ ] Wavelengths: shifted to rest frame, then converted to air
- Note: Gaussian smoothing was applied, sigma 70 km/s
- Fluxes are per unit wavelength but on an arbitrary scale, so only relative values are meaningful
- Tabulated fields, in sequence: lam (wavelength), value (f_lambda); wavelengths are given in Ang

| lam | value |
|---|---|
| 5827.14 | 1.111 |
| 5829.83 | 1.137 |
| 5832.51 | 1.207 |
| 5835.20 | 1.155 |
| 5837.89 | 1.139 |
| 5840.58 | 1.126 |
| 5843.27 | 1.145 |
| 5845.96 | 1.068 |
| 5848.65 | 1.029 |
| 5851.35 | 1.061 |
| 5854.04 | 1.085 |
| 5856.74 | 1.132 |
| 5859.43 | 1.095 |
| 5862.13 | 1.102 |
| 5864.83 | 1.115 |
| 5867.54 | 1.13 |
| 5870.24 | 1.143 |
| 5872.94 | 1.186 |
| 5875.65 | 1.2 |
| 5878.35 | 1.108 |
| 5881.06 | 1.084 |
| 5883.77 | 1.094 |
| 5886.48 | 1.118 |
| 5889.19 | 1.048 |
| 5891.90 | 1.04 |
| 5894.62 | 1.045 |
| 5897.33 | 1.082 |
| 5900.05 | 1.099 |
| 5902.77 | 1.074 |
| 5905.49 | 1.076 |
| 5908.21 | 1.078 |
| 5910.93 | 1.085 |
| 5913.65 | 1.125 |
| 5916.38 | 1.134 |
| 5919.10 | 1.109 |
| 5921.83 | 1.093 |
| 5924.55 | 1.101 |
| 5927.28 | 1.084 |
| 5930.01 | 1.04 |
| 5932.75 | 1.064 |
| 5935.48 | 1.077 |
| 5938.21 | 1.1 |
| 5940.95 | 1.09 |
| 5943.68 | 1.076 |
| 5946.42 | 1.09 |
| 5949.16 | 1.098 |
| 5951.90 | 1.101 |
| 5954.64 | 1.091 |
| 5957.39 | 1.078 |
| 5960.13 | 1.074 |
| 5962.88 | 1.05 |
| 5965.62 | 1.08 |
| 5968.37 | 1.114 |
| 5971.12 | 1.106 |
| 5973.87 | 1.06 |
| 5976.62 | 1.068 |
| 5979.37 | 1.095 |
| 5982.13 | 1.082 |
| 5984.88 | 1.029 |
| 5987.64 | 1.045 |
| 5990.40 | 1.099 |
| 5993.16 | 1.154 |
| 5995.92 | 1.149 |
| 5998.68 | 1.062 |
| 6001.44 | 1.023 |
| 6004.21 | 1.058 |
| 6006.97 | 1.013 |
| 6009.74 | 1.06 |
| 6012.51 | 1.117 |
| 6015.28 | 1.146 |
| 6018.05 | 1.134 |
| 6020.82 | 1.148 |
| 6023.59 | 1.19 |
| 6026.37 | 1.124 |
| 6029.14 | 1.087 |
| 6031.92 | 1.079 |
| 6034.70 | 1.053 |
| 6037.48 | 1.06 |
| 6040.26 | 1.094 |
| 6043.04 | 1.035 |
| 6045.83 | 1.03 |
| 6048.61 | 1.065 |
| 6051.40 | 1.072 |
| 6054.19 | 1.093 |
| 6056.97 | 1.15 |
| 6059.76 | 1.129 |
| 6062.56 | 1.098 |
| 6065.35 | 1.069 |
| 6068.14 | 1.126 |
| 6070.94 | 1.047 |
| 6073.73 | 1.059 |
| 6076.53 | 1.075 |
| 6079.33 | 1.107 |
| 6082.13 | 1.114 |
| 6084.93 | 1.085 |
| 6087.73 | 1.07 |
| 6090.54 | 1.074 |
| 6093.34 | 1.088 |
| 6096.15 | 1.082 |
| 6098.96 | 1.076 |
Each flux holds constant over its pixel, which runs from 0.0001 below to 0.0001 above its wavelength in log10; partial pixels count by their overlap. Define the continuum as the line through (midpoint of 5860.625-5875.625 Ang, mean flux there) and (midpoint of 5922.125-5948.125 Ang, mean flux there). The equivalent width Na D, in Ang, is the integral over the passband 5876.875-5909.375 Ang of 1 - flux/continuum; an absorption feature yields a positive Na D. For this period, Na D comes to 1.1 Ang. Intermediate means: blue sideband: 1.14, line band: 1.08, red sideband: 1.08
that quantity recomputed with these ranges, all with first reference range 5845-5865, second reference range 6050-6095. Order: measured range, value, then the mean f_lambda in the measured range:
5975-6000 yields 0.04 Ang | 1.09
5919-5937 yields 0.12 Ang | 1.08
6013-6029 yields -0.77 Ang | 1.14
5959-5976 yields 0.12 Ang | 1.08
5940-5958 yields -0.04 Ang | 1.09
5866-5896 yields -0.64 Ang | 1.11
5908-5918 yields -0.21 Ang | 1.11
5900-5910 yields 0.06 Ang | 1.08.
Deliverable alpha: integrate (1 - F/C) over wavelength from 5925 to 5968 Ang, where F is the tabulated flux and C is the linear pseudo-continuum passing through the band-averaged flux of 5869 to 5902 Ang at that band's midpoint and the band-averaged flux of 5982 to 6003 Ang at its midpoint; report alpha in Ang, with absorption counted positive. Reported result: 0.4 Ang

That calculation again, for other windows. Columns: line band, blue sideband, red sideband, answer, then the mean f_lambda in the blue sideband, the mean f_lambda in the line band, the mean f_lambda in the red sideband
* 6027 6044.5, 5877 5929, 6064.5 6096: 0.2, 1.09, 1.07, 1.08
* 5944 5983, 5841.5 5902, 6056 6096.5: 0.4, 1.1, 1.08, 1.09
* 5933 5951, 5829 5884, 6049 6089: 0.4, 1.12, 1.09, 1.09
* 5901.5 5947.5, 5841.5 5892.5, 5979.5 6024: 0.5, 1.11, 1.09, 1.09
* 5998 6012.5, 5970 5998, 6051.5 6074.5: 0.5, 1.09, 1.05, 1.1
